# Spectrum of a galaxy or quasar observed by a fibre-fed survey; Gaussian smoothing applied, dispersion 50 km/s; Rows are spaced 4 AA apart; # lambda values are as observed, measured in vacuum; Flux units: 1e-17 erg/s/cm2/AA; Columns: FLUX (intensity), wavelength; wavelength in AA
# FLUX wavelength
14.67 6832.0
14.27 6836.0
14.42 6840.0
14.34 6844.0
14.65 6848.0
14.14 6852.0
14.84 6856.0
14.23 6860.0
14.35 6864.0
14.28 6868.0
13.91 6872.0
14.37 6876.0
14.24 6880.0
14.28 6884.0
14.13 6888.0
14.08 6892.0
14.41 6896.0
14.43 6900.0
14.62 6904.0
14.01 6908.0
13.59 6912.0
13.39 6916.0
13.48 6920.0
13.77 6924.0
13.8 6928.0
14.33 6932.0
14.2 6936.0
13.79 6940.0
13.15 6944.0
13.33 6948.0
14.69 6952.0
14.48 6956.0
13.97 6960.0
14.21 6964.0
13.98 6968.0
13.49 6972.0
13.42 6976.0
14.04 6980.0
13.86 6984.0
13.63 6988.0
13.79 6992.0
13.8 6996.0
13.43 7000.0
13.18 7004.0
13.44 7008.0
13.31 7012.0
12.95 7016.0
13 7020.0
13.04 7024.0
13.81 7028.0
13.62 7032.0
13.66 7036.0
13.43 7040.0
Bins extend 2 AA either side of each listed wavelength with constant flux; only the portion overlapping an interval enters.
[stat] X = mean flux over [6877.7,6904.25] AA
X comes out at 14.3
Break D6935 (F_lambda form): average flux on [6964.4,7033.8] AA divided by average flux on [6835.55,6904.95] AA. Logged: 0.9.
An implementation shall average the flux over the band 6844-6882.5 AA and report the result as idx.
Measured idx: 14.3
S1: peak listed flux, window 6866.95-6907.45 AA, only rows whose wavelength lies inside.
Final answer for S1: 14.62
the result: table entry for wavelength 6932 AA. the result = 14.33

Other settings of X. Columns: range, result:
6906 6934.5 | 13.8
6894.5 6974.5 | 13.9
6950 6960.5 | 14.4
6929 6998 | 13.9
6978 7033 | 13.5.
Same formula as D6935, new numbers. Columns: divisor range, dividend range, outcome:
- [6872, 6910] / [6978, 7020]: 0.95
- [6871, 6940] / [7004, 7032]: 0.94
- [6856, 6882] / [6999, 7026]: 0.92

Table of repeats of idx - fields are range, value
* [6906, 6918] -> 13.7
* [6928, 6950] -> 13.8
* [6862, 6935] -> 14.1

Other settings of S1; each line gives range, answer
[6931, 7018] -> 14.69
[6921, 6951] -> 14.33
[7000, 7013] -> 13.44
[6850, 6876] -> 14.84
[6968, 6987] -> 14.04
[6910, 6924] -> 13.77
